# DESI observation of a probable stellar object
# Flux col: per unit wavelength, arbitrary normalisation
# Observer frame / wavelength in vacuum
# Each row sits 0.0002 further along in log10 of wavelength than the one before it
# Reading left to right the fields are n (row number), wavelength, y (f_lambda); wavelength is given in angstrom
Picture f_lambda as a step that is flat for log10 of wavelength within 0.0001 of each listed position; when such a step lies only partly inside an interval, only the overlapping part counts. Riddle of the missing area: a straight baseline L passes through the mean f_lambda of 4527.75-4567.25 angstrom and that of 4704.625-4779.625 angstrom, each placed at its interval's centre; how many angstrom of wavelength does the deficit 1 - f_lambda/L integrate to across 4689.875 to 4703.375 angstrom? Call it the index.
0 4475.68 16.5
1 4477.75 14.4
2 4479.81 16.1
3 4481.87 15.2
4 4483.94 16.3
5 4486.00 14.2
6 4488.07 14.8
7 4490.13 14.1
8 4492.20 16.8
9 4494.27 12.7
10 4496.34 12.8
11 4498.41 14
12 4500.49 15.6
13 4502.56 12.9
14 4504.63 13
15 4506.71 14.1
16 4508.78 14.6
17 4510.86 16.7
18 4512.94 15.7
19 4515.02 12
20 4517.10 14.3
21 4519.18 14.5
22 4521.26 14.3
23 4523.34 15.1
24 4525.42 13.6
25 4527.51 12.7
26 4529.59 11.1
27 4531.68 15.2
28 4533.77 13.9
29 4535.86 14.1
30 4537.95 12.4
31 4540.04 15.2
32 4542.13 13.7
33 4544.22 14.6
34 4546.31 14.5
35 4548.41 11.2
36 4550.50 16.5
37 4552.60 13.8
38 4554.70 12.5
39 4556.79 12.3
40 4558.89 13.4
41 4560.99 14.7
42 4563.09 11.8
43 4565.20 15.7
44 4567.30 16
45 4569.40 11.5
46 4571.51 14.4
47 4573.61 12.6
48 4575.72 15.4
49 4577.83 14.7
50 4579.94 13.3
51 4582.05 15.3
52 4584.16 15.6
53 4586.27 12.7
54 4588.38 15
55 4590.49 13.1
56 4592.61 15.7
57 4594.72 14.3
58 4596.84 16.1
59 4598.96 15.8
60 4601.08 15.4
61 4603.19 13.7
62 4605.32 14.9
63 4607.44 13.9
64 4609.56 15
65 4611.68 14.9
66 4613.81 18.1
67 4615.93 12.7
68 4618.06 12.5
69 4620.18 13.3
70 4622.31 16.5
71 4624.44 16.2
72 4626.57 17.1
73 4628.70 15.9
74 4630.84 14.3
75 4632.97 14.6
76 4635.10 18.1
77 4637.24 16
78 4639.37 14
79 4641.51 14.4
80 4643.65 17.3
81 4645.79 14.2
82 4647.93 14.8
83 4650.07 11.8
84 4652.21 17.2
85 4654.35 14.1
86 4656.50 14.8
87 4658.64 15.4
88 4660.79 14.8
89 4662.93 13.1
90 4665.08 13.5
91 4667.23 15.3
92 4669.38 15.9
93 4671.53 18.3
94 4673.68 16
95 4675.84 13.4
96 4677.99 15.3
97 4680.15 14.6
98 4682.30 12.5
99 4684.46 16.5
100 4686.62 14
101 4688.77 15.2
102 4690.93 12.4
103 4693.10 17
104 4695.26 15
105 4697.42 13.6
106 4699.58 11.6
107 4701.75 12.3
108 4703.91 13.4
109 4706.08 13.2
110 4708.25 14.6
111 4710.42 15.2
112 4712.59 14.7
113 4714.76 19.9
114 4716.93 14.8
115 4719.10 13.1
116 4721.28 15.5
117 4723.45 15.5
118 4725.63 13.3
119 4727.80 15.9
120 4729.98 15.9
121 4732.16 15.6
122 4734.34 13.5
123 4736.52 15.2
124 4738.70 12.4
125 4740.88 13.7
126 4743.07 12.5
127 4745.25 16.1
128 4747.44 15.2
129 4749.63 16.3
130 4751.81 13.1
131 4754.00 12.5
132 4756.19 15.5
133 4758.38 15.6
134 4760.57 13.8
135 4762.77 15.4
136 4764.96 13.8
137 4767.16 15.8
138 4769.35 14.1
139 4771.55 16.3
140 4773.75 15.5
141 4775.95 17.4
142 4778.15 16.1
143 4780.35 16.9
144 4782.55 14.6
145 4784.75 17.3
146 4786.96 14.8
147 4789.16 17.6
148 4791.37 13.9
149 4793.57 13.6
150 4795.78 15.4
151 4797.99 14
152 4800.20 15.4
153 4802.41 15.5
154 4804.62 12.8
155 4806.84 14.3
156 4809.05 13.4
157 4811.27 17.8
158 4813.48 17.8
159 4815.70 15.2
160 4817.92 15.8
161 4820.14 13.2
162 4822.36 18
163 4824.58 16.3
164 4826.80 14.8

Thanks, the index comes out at 0.9 angstrom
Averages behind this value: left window 13.7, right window 14.9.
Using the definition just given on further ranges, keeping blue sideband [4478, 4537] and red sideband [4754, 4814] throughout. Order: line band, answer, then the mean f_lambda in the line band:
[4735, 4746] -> 0.9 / 13.9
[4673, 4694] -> 0.4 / 14.6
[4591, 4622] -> -0.2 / 14.7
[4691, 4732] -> 1.0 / 14.7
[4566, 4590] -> 0.5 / 14.2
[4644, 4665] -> 0.4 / 14.5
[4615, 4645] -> -1.0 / 15.2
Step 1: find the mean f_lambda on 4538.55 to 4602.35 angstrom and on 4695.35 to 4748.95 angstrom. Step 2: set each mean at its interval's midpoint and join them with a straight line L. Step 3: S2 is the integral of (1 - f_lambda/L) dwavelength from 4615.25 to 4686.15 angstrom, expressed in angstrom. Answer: -3.1 angstrom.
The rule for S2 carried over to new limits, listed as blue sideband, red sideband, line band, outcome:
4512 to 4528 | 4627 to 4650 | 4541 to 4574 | 1.6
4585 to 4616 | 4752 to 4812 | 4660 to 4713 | 1.8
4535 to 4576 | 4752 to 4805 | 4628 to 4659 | -1.7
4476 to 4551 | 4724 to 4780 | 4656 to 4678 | -0.6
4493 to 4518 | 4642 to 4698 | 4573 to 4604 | -0.3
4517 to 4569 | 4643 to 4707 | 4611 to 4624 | -0.5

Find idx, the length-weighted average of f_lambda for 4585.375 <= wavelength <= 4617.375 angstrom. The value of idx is 14.7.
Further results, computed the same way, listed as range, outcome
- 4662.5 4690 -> 14.9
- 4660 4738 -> 14.7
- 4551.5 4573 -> 13.6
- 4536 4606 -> 14.2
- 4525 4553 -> 13.7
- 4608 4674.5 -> 15.2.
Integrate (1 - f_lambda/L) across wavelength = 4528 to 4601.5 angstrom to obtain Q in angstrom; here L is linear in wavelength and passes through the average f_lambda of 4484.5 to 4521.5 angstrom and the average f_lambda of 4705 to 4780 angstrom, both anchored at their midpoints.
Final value 1.99 angstrom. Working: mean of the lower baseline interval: 14.3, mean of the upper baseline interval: 14.9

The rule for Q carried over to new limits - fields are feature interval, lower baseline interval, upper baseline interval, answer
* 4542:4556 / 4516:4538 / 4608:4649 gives 0.3 angstrom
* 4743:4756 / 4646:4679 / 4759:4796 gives 0.7 angstrom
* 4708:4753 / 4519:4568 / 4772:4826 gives 0.7 angstrom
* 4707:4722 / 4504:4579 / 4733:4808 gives -0.7 angstrom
